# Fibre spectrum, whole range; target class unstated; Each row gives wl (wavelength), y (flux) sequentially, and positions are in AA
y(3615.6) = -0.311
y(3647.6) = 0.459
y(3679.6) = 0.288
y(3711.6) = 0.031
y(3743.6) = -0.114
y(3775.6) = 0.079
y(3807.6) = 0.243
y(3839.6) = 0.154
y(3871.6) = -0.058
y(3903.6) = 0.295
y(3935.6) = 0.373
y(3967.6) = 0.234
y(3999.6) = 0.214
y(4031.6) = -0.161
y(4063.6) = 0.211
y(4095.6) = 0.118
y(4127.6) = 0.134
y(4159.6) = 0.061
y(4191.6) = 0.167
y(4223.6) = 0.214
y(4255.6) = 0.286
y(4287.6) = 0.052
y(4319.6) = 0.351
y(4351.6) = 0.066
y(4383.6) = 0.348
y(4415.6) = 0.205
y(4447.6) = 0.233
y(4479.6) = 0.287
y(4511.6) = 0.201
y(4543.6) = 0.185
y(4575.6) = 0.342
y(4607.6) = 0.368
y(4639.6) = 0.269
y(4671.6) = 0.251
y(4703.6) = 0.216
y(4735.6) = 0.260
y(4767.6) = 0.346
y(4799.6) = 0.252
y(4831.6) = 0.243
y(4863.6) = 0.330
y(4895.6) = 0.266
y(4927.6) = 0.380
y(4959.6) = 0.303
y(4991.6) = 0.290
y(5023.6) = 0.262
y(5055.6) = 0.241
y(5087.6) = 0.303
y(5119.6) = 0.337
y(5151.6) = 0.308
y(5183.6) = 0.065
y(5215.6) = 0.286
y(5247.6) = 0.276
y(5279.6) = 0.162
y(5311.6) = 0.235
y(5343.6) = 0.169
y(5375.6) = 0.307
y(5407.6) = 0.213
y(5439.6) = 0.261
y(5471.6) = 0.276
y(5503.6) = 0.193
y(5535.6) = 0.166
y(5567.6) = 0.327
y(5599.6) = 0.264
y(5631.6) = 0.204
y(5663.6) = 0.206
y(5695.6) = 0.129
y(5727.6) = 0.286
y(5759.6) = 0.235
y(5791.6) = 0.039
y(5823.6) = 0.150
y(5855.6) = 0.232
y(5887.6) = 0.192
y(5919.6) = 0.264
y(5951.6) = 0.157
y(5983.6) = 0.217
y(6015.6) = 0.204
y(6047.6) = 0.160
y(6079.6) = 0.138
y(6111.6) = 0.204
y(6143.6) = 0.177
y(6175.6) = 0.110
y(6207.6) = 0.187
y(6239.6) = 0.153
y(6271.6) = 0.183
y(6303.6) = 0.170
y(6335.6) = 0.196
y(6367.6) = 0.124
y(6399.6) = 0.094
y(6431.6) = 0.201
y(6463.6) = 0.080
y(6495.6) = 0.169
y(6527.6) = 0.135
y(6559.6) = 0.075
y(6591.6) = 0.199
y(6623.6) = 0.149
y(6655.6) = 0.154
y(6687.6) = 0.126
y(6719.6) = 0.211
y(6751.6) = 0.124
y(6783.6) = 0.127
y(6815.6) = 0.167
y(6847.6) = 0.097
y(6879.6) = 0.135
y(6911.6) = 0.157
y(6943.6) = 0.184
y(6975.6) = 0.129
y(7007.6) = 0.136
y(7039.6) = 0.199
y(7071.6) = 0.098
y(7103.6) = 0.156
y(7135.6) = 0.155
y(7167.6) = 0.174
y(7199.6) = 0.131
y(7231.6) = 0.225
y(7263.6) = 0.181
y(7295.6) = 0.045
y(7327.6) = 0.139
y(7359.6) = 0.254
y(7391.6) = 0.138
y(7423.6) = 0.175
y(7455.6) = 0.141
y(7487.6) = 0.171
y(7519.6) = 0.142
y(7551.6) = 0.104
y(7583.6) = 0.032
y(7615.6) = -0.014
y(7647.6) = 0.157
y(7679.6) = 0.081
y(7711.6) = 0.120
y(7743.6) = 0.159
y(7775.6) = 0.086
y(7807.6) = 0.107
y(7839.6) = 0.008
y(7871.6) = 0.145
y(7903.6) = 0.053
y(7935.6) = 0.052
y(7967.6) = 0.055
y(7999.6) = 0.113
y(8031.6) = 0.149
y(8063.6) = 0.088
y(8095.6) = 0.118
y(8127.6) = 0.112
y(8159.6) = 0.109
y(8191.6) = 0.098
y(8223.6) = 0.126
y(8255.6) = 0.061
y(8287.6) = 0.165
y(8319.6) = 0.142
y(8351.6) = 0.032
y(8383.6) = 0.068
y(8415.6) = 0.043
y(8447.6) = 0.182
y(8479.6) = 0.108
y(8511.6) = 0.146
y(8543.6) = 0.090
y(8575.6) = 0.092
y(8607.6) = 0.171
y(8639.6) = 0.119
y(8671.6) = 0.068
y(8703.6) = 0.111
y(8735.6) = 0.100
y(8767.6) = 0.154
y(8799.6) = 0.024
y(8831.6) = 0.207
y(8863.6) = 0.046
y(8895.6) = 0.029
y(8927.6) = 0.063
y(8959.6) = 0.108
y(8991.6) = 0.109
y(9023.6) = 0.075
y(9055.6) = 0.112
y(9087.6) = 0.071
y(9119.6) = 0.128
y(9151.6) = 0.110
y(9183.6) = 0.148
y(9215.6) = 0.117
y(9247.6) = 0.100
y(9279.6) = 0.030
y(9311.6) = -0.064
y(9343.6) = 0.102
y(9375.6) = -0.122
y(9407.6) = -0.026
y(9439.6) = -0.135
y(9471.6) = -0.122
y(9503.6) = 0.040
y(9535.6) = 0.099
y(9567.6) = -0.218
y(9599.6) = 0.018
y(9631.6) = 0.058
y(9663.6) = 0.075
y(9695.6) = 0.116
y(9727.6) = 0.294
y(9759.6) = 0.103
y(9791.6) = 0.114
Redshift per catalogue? 0.119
